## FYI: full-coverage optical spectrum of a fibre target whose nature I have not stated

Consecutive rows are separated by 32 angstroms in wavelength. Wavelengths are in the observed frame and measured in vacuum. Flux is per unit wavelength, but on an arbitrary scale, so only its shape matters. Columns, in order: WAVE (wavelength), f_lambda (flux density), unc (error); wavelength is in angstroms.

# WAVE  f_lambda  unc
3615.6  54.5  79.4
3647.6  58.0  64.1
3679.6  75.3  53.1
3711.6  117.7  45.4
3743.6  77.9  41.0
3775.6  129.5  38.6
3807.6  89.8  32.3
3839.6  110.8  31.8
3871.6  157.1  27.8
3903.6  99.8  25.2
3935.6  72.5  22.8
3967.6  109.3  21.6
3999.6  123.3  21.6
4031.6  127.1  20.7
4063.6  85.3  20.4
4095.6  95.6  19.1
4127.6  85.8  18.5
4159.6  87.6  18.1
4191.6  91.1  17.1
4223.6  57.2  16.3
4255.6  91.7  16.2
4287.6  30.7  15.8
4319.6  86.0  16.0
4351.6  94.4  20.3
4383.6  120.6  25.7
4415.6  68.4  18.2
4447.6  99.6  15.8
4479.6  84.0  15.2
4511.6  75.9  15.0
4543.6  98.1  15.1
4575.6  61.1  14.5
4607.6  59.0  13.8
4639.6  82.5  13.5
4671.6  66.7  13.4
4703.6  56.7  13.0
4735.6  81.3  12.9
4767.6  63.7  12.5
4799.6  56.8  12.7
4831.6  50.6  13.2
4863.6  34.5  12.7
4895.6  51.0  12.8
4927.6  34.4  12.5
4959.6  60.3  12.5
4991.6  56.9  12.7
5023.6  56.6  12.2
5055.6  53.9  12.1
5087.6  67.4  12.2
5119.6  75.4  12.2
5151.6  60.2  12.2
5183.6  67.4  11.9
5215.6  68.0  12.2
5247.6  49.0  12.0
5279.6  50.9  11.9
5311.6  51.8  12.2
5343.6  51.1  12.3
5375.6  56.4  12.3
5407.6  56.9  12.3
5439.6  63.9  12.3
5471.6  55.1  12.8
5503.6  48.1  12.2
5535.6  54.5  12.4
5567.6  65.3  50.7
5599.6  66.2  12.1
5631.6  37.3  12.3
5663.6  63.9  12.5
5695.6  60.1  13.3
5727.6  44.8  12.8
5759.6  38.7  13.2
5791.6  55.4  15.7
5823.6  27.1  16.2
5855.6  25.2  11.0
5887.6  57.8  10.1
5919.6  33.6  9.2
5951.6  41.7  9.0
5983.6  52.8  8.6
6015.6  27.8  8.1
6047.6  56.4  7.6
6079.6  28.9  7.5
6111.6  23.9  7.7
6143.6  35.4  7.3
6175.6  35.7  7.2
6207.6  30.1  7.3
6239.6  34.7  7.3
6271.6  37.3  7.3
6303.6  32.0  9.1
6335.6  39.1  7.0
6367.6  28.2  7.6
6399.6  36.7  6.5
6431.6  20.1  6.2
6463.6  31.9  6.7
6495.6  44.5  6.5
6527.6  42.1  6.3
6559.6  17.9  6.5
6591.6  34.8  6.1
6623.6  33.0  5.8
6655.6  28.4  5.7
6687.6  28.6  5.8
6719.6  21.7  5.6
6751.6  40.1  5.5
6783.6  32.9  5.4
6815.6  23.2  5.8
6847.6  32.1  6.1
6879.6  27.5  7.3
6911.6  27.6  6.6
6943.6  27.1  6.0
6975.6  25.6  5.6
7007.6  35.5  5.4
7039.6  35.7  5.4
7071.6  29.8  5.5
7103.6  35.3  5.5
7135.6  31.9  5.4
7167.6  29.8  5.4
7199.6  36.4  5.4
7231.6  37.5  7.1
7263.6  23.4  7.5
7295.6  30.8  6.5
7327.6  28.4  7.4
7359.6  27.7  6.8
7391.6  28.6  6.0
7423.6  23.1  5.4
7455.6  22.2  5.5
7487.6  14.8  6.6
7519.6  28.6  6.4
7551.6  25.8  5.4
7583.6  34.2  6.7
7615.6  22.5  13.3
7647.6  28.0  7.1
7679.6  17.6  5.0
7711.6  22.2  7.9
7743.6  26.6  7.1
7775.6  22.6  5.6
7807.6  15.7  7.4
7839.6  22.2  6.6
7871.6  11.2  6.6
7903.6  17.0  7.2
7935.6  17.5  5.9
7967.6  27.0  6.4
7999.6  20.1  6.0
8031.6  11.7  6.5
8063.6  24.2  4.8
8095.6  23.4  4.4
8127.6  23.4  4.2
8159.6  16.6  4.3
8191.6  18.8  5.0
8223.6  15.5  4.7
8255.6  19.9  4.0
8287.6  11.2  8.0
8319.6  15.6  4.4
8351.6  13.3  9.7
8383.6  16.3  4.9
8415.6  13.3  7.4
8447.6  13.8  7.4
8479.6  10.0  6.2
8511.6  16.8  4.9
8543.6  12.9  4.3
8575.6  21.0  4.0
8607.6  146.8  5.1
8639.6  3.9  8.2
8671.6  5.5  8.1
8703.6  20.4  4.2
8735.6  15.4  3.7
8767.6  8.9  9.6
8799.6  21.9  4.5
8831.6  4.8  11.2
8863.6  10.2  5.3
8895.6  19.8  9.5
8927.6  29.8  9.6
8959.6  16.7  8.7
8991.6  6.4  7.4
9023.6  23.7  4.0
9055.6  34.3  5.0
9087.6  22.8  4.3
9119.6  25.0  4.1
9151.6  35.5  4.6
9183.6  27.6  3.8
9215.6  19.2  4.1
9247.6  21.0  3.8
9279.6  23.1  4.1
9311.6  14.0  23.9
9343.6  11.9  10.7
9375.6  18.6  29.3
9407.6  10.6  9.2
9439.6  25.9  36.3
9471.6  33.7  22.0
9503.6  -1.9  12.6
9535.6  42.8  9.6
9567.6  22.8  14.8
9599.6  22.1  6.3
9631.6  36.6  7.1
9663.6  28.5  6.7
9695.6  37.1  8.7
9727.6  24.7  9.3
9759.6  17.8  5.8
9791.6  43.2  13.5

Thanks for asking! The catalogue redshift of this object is 1.306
